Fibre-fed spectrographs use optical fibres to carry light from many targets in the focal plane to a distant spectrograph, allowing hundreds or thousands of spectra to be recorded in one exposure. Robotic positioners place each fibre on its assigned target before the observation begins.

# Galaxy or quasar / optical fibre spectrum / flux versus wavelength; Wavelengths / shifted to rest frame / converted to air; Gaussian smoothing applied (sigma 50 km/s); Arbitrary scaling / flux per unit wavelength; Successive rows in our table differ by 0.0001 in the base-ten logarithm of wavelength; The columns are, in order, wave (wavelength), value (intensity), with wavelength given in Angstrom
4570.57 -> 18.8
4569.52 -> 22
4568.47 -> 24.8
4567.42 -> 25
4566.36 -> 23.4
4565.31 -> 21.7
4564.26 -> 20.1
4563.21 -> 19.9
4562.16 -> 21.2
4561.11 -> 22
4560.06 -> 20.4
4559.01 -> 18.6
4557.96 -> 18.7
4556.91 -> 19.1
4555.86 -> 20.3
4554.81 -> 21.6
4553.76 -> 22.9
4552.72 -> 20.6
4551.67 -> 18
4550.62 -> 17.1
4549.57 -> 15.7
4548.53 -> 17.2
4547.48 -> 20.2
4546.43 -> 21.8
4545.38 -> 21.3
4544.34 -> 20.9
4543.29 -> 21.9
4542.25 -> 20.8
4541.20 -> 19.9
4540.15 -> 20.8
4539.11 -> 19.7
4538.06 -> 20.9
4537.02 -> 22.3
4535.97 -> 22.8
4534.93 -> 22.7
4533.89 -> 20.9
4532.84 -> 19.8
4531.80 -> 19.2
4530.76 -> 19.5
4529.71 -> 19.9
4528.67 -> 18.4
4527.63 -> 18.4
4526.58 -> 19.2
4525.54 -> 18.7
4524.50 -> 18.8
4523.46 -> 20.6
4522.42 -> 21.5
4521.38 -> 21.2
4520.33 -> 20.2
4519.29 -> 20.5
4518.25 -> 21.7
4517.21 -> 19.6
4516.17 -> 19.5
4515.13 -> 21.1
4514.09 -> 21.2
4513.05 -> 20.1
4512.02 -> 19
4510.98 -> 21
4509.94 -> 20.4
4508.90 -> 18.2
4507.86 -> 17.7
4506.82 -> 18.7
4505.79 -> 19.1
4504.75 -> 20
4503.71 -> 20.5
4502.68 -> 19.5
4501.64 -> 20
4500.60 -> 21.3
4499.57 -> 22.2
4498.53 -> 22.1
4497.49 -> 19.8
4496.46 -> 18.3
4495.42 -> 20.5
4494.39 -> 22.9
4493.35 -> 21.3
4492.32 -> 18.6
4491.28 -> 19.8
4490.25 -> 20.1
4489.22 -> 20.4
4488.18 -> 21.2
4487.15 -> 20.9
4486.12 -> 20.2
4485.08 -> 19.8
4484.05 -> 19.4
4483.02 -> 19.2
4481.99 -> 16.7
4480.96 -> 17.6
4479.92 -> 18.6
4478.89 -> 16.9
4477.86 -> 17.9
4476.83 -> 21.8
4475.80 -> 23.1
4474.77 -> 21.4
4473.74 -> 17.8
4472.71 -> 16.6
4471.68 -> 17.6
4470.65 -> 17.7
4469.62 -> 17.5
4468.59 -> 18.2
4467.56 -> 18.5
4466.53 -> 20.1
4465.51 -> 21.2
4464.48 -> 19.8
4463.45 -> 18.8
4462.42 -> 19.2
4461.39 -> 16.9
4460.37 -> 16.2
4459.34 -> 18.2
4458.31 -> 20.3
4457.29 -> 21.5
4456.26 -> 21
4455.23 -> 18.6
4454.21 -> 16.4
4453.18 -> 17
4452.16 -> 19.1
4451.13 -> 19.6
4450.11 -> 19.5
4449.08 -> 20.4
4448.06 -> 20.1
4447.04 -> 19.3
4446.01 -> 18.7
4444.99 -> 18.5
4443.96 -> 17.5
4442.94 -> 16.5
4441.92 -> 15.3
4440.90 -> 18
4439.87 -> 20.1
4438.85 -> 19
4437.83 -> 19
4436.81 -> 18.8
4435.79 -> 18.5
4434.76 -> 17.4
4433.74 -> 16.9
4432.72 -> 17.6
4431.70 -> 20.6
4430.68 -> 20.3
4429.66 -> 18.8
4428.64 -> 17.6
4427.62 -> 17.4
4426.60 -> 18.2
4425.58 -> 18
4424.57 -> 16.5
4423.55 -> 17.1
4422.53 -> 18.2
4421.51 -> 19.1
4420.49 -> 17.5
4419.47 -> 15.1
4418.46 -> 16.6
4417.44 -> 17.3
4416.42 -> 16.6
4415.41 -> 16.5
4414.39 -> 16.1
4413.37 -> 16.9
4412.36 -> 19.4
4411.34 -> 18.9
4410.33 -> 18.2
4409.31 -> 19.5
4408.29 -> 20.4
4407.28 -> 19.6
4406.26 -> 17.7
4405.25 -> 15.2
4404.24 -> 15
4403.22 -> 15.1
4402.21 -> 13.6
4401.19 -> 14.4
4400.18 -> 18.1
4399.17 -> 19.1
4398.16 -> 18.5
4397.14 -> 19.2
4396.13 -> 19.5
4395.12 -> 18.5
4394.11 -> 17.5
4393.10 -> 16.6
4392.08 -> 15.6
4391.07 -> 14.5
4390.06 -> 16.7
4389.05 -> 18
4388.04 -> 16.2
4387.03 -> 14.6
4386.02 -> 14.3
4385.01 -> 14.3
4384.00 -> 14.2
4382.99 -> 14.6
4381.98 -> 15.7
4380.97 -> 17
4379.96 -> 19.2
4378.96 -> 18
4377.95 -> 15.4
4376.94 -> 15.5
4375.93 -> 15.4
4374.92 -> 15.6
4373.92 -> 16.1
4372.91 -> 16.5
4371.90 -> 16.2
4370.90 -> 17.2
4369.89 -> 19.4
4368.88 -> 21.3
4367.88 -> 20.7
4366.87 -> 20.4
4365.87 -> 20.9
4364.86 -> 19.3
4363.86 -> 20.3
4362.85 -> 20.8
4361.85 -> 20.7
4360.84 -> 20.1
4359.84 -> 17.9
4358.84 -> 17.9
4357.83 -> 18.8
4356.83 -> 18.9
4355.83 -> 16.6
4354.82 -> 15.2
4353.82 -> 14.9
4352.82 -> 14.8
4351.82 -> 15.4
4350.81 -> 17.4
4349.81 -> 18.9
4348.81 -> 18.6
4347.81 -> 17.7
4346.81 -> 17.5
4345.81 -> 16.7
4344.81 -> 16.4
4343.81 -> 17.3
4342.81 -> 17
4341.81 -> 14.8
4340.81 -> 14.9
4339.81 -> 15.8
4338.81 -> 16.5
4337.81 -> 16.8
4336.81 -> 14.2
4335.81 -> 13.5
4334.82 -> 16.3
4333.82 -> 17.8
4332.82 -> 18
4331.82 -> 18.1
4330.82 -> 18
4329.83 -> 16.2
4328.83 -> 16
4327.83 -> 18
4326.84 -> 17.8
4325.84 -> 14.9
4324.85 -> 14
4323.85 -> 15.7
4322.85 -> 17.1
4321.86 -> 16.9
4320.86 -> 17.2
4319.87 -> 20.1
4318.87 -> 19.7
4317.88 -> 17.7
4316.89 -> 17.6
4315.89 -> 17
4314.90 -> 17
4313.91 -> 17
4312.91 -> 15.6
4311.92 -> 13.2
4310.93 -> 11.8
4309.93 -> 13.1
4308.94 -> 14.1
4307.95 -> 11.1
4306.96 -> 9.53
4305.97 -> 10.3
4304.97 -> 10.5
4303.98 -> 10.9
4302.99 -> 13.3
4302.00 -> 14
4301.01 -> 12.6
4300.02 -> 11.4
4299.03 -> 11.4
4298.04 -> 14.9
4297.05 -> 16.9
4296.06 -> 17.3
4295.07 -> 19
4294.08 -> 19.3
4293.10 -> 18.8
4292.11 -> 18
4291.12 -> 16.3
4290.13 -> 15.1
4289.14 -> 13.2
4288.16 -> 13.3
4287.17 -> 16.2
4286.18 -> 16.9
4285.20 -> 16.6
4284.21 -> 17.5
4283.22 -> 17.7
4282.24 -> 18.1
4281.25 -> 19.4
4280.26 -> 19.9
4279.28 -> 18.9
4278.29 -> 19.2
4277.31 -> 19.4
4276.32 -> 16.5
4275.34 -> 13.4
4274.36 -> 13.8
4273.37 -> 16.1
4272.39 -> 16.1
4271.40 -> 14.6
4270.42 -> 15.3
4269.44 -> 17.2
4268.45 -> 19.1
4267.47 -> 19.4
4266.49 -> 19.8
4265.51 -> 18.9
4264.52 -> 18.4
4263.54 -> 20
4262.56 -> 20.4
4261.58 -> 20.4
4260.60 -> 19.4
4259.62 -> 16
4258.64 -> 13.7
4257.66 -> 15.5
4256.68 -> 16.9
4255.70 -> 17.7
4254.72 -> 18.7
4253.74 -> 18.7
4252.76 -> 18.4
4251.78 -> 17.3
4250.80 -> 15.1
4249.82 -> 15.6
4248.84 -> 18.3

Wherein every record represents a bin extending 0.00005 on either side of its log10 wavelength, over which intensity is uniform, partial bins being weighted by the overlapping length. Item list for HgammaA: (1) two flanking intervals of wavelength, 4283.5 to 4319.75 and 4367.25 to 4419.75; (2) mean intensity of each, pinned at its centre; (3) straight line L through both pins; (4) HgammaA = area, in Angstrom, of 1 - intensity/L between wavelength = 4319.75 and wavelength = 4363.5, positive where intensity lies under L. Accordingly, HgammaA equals -3.1 Angstrom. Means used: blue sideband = 15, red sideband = 17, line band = 17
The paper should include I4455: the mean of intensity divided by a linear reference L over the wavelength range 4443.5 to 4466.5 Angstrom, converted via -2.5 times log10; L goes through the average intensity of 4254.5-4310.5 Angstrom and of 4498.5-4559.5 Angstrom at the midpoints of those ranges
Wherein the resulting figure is -0.01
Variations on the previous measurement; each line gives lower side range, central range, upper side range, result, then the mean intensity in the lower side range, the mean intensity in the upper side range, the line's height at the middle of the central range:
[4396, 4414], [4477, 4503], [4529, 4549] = -0.016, 17.6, 20.6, 19.5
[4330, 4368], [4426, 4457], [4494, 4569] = 0.023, 17.5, 20.4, 18.9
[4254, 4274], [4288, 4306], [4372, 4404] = 0.179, 17.7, 16.4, 17.3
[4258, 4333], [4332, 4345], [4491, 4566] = 0.056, 16.3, 20.2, 17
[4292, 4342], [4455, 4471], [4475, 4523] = 0.008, 15.5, 20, 19.1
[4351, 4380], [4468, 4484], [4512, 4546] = 0.057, 17.9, 20.4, 19.6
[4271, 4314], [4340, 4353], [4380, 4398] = -0.057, 15.3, 16.4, 15.9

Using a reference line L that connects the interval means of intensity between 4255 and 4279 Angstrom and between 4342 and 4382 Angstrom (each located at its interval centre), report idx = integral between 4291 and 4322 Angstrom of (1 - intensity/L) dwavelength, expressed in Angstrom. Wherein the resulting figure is 4.4 Angstrom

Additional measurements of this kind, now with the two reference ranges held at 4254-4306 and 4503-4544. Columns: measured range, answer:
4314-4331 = 0.1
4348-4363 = 0.0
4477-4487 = 0.4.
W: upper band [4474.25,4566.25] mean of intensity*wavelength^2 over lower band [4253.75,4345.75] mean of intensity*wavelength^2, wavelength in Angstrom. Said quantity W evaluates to 1.4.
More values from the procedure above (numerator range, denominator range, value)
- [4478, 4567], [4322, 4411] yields 1.26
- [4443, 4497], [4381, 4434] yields 1.15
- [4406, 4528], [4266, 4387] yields 1.23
